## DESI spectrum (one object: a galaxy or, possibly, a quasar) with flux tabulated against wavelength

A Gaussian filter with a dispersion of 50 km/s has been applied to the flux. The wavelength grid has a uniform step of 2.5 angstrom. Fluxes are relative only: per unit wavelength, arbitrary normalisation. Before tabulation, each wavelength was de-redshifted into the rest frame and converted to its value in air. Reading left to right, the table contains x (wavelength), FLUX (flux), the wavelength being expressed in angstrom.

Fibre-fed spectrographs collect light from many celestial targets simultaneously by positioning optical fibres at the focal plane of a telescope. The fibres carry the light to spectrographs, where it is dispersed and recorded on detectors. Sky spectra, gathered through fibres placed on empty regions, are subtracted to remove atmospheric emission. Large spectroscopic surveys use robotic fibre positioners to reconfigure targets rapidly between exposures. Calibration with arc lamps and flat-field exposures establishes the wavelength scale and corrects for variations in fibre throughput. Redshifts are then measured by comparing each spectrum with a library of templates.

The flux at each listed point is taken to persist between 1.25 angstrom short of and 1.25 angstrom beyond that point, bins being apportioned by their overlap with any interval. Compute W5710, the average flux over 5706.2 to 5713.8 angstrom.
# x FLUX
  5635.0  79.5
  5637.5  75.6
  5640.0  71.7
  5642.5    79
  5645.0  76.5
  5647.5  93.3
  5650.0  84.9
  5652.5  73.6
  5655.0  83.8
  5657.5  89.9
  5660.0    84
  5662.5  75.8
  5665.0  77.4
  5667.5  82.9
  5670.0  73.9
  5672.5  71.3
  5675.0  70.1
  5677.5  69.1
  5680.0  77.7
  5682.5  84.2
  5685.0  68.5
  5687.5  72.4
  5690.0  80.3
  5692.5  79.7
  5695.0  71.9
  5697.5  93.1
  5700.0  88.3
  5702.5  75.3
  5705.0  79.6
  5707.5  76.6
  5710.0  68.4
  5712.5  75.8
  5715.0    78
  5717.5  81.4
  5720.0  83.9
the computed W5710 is 73.7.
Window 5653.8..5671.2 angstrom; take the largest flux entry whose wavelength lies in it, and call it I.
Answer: 89.9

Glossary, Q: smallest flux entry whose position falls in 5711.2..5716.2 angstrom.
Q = 75.8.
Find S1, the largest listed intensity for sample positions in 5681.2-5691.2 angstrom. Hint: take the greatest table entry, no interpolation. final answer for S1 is 84.2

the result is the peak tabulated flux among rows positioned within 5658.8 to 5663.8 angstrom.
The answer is 84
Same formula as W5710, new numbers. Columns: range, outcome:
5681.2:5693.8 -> 77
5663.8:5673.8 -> 76.3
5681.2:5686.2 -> 76.4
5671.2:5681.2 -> 72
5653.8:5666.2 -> 82.2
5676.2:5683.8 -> 76.9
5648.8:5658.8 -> 83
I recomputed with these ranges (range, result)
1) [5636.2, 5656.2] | 93.3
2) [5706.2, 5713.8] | 76.6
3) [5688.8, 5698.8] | 93.1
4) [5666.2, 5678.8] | 82.9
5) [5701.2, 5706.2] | 79.6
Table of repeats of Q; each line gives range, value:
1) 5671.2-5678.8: 69.1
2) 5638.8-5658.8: 71.7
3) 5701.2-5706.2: 75.3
